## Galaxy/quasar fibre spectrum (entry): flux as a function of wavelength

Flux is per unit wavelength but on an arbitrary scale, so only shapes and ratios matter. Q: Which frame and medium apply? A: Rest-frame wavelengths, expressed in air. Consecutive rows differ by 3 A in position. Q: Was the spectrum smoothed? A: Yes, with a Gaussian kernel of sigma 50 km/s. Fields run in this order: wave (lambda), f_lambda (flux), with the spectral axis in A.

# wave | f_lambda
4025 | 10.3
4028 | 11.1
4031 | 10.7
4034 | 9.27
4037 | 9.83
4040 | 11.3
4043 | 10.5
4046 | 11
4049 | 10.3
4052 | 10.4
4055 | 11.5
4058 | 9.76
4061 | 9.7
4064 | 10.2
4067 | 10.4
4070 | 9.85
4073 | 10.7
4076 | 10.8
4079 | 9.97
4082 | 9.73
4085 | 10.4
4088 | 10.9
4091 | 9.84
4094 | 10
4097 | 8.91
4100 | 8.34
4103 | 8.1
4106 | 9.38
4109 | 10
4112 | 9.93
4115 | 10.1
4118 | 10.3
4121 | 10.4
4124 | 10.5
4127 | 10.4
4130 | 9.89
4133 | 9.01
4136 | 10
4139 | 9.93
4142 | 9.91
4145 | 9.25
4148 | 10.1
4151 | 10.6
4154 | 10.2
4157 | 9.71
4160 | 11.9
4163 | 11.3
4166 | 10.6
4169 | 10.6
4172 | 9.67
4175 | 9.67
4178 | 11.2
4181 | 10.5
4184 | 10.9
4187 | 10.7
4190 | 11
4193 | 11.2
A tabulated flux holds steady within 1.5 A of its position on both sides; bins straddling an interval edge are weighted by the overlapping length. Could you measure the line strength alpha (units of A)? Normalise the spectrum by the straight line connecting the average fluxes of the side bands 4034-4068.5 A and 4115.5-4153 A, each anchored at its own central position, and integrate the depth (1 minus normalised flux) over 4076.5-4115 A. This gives 2.0 A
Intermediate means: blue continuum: 10.4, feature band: 9.67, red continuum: 10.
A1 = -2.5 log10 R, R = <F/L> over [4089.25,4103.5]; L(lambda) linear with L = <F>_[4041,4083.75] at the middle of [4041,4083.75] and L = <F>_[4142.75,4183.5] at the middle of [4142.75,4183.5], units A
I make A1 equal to 0.138 mag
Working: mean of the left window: 10.4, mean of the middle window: 9.14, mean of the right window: 10.4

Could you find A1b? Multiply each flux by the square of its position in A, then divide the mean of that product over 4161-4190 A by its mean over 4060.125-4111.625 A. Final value 1.13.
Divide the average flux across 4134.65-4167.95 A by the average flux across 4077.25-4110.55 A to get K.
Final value 1.1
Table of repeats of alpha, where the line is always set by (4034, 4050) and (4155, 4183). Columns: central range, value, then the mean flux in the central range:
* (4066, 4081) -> 0.2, 10.3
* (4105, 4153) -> 2.5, 9.99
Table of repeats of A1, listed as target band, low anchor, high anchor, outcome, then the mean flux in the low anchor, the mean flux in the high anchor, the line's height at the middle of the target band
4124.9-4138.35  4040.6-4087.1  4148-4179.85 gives 0.07 mag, 10.4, 10.5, 10.5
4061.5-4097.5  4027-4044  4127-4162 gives 0.01 mag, 10.4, 10.1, 10.3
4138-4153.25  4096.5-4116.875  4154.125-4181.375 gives 0.01 mag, 9.29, 10.6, 10.1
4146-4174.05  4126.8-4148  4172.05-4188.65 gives -0.03 mag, 9.75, 10.5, 10.2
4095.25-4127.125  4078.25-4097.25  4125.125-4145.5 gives 0.03 mag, 10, 9.81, 9.92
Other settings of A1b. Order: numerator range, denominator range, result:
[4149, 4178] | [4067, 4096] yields 1.07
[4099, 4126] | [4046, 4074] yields 0.96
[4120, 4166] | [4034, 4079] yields 1.03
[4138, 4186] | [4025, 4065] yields 1.05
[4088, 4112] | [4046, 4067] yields 0.92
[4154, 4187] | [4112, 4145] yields 1.08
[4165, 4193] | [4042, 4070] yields 1.08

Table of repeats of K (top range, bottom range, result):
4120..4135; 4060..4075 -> 0.98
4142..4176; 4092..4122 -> 1.08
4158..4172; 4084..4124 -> 1.12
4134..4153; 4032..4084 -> 0.96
